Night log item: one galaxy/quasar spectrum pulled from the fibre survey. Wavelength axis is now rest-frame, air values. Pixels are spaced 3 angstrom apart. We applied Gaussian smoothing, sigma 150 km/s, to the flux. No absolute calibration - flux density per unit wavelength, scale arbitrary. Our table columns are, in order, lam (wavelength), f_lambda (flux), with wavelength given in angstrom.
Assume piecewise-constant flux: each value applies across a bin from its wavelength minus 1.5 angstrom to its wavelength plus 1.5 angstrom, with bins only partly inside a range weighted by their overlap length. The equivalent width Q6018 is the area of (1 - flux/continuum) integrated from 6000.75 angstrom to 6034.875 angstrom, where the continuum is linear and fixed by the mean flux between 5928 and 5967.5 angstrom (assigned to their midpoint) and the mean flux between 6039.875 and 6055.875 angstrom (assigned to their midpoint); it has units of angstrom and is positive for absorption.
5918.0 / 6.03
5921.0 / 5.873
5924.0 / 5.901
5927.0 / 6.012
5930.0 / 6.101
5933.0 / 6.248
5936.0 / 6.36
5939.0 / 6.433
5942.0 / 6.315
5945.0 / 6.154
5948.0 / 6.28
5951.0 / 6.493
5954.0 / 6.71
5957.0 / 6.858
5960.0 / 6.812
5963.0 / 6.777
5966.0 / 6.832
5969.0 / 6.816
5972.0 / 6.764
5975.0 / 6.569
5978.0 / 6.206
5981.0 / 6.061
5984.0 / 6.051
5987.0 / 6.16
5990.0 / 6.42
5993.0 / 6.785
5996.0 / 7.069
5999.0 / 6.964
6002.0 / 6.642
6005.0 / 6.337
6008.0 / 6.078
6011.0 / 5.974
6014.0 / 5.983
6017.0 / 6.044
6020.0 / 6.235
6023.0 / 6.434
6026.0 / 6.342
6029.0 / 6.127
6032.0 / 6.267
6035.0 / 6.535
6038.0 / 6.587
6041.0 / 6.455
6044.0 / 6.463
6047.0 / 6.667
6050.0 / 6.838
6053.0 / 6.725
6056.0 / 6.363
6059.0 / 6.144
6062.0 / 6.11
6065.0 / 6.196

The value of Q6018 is 1.8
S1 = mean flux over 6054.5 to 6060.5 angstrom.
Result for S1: 6.25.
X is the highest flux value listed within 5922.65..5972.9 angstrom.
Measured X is 6.858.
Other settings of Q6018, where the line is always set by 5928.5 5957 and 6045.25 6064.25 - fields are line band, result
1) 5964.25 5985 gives -0.3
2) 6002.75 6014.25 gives 0.5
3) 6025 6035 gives 0.2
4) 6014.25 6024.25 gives 0.4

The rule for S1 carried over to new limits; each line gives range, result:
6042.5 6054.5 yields 6.67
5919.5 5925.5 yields 5.89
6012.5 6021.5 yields 6.09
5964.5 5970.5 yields 6.82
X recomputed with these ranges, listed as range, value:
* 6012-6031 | 6.434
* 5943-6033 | 7.069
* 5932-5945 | 6.433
